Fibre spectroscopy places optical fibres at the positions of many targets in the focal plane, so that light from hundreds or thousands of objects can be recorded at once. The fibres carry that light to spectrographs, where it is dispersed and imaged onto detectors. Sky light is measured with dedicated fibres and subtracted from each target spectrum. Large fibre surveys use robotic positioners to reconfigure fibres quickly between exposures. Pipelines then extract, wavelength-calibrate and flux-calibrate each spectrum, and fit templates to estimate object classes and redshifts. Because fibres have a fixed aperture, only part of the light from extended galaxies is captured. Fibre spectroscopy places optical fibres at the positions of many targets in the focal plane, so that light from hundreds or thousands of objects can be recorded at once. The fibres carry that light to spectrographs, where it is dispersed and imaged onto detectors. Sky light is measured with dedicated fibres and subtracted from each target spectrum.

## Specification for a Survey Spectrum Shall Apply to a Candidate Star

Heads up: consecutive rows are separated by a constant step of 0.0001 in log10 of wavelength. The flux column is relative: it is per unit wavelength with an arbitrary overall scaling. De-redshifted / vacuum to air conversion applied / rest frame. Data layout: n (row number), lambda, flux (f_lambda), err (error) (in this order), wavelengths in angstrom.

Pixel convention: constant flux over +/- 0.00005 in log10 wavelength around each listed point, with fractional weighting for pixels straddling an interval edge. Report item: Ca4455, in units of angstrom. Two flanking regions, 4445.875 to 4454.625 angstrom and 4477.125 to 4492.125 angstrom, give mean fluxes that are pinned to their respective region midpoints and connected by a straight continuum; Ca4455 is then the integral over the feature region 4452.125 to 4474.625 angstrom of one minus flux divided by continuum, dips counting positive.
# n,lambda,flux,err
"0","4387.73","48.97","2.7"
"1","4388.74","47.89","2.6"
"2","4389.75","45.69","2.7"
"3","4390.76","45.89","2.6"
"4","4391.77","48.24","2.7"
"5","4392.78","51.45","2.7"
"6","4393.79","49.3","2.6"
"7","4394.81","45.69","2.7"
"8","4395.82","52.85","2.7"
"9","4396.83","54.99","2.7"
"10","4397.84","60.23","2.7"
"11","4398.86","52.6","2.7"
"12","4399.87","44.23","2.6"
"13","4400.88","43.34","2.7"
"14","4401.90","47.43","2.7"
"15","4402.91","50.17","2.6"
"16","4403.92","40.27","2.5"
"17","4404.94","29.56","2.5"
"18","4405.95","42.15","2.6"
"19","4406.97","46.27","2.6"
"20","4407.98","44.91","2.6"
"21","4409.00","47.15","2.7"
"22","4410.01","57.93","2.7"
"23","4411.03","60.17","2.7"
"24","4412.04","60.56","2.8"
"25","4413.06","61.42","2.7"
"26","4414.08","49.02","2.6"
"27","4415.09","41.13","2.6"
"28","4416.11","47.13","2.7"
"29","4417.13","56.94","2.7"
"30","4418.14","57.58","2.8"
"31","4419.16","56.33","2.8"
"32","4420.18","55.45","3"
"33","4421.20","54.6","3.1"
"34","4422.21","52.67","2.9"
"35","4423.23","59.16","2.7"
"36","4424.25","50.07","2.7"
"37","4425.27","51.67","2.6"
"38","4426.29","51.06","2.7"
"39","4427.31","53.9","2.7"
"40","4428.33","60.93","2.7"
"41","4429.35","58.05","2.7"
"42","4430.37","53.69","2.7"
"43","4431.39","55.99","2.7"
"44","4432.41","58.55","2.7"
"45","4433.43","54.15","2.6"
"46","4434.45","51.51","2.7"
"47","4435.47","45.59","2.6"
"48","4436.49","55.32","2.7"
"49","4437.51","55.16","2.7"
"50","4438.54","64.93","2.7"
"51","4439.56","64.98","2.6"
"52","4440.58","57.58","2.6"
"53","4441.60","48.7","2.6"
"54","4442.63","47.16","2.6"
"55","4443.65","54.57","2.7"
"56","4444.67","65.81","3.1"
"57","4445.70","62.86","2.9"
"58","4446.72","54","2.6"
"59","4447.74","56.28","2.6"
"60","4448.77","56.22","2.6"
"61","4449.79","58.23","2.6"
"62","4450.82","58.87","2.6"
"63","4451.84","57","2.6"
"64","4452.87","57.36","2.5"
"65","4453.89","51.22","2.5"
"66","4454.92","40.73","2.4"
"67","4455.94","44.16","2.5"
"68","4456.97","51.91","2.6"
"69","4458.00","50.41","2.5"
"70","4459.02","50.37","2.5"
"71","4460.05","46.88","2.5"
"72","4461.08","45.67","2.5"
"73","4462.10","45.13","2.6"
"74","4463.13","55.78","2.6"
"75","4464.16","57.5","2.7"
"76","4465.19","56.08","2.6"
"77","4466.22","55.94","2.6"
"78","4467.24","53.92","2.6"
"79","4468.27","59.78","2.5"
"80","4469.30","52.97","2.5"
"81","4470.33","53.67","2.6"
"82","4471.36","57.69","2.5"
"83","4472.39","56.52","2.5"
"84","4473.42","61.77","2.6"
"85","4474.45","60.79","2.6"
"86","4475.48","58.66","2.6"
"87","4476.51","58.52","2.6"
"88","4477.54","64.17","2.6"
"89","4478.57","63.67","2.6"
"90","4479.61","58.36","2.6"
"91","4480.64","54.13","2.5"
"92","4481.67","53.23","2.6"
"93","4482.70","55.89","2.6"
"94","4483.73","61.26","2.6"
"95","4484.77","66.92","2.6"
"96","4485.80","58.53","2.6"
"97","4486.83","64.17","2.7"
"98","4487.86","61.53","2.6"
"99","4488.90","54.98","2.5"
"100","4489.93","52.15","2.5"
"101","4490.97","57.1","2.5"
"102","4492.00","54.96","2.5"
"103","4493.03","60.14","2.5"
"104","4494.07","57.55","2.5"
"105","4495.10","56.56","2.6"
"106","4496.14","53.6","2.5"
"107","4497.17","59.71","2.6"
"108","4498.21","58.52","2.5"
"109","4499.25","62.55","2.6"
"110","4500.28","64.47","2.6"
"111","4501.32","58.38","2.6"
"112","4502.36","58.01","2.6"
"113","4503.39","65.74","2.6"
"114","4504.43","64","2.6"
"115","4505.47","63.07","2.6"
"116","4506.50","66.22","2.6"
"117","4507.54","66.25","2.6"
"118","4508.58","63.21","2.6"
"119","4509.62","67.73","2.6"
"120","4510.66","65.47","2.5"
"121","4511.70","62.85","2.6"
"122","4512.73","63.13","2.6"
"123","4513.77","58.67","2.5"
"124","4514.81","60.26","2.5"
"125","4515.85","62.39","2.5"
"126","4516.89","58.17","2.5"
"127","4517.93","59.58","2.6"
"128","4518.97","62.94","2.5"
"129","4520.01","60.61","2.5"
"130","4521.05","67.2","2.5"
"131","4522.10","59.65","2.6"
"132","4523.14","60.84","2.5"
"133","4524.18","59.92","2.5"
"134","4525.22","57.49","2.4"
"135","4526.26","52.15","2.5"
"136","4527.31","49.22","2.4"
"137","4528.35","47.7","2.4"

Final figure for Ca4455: 1.65 angstrom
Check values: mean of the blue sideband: 56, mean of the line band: 52.9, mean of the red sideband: 58.8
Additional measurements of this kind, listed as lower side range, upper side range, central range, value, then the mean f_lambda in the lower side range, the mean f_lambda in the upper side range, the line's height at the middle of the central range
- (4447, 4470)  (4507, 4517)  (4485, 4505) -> 0.19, 52.9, 63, 59.8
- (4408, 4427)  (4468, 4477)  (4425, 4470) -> 1.26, 53.7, 57.8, 55.9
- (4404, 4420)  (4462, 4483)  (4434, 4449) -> -0.67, 50.4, 57.1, 53.6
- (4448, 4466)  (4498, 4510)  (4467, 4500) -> -0.02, 52.1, 63.2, 58.4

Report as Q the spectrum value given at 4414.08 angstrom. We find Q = 49.02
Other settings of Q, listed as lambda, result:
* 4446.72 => 54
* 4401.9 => 47.43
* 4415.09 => 41.13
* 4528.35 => 47.7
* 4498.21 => 58.52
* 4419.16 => 56.33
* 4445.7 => 62.86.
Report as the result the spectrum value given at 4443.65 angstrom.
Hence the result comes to 54.57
